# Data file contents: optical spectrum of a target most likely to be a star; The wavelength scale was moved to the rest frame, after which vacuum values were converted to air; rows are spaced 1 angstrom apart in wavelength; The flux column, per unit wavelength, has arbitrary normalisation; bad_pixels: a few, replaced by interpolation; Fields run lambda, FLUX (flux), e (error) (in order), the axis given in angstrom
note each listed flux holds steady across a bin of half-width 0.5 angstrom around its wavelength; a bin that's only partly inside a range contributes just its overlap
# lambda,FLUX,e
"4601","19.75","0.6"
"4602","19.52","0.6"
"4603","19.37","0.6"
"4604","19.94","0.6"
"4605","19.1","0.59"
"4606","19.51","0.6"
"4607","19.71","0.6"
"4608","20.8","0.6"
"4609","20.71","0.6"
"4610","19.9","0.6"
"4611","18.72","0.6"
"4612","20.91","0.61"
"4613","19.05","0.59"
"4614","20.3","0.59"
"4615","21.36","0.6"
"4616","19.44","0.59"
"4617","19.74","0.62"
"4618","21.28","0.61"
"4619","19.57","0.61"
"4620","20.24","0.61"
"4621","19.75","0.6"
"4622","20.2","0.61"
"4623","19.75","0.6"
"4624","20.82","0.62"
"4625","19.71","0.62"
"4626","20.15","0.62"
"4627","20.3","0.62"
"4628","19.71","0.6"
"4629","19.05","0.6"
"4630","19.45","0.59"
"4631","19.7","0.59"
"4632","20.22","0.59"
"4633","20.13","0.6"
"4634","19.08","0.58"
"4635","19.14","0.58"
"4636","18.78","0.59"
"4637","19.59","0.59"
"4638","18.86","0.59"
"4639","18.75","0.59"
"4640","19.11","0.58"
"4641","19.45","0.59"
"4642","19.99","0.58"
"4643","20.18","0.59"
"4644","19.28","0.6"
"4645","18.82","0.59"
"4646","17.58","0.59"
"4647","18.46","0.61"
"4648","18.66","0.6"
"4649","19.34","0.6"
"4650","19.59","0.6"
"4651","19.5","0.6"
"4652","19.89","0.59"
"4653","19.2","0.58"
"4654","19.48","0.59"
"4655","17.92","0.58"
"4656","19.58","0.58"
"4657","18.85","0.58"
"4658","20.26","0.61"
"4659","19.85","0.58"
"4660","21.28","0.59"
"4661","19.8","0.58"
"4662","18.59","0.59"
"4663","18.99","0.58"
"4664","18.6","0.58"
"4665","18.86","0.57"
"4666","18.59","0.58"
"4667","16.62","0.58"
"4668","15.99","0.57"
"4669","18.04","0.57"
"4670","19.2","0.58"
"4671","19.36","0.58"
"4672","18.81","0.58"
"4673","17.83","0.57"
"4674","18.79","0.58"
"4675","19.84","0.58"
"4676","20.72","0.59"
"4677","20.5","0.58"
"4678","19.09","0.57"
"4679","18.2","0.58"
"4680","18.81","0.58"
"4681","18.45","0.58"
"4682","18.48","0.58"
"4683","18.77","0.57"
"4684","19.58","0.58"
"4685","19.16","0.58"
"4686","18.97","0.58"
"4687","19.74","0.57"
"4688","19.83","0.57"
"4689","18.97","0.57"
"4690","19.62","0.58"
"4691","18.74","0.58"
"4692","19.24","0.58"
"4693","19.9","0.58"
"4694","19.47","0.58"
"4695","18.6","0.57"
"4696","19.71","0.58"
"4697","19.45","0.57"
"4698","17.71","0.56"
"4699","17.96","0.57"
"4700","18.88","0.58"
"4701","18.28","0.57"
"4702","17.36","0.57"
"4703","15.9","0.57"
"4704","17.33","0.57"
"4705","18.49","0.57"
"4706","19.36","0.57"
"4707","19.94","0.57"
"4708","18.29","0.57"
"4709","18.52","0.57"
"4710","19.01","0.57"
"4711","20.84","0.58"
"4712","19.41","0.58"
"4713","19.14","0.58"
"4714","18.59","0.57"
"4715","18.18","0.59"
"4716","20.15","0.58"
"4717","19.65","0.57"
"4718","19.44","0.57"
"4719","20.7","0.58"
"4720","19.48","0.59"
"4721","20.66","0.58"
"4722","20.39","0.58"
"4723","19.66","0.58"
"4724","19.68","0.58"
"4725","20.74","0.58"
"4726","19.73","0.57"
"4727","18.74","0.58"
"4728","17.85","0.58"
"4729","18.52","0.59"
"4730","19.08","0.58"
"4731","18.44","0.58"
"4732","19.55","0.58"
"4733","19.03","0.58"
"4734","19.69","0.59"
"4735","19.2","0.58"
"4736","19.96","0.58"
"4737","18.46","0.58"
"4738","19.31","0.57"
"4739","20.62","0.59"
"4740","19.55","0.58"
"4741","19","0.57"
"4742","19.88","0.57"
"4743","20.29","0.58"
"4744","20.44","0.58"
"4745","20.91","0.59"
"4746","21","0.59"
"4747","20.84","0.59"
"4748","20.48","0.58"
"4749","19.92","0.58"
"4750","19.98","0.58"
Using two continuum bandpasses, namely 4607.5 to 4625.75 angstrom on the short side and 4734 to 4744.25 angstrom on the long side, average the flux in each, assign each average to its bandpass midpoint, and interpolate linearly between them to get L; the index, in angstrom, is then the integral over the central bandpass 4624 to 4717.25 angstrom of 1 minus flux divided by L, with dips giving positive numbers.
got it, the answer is 3.9 angstrom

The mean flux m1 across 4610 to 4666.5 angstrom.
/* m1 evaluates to 19.5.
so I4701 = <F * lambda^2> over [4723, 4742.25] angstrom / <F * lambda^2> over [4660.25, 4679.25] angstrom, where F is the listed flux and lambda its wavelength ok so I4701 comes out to 1.1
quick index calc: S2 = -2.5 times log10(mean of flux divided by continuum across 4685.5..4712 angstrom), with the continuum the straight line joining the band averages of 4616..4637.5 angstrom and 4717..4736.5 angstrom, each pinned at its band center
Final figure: 0.04 mag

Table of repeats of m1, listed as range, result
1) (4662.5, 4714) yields 18.8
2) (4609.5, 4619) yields 20.1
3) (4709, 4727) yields 19.7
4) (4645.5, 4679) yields 19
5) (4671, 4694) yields 19.2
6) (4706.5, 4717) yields 19.2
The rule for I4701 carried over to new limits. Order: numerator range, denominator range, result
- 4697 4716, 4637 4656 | 1.00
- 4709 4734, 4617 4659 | 1.03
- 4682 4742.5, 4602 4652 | 1.01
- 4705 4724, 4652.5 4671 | 1.06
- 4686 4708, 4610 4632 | 0.97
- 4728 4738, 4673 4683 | 1.02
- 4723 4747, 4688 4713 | 1.06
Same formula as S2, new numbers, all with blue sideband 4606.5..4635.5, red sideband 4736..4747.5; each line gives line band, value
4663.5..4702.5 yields 0.06 mag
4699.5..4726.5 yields 0.05 mag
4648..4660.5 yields 0.02 mag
